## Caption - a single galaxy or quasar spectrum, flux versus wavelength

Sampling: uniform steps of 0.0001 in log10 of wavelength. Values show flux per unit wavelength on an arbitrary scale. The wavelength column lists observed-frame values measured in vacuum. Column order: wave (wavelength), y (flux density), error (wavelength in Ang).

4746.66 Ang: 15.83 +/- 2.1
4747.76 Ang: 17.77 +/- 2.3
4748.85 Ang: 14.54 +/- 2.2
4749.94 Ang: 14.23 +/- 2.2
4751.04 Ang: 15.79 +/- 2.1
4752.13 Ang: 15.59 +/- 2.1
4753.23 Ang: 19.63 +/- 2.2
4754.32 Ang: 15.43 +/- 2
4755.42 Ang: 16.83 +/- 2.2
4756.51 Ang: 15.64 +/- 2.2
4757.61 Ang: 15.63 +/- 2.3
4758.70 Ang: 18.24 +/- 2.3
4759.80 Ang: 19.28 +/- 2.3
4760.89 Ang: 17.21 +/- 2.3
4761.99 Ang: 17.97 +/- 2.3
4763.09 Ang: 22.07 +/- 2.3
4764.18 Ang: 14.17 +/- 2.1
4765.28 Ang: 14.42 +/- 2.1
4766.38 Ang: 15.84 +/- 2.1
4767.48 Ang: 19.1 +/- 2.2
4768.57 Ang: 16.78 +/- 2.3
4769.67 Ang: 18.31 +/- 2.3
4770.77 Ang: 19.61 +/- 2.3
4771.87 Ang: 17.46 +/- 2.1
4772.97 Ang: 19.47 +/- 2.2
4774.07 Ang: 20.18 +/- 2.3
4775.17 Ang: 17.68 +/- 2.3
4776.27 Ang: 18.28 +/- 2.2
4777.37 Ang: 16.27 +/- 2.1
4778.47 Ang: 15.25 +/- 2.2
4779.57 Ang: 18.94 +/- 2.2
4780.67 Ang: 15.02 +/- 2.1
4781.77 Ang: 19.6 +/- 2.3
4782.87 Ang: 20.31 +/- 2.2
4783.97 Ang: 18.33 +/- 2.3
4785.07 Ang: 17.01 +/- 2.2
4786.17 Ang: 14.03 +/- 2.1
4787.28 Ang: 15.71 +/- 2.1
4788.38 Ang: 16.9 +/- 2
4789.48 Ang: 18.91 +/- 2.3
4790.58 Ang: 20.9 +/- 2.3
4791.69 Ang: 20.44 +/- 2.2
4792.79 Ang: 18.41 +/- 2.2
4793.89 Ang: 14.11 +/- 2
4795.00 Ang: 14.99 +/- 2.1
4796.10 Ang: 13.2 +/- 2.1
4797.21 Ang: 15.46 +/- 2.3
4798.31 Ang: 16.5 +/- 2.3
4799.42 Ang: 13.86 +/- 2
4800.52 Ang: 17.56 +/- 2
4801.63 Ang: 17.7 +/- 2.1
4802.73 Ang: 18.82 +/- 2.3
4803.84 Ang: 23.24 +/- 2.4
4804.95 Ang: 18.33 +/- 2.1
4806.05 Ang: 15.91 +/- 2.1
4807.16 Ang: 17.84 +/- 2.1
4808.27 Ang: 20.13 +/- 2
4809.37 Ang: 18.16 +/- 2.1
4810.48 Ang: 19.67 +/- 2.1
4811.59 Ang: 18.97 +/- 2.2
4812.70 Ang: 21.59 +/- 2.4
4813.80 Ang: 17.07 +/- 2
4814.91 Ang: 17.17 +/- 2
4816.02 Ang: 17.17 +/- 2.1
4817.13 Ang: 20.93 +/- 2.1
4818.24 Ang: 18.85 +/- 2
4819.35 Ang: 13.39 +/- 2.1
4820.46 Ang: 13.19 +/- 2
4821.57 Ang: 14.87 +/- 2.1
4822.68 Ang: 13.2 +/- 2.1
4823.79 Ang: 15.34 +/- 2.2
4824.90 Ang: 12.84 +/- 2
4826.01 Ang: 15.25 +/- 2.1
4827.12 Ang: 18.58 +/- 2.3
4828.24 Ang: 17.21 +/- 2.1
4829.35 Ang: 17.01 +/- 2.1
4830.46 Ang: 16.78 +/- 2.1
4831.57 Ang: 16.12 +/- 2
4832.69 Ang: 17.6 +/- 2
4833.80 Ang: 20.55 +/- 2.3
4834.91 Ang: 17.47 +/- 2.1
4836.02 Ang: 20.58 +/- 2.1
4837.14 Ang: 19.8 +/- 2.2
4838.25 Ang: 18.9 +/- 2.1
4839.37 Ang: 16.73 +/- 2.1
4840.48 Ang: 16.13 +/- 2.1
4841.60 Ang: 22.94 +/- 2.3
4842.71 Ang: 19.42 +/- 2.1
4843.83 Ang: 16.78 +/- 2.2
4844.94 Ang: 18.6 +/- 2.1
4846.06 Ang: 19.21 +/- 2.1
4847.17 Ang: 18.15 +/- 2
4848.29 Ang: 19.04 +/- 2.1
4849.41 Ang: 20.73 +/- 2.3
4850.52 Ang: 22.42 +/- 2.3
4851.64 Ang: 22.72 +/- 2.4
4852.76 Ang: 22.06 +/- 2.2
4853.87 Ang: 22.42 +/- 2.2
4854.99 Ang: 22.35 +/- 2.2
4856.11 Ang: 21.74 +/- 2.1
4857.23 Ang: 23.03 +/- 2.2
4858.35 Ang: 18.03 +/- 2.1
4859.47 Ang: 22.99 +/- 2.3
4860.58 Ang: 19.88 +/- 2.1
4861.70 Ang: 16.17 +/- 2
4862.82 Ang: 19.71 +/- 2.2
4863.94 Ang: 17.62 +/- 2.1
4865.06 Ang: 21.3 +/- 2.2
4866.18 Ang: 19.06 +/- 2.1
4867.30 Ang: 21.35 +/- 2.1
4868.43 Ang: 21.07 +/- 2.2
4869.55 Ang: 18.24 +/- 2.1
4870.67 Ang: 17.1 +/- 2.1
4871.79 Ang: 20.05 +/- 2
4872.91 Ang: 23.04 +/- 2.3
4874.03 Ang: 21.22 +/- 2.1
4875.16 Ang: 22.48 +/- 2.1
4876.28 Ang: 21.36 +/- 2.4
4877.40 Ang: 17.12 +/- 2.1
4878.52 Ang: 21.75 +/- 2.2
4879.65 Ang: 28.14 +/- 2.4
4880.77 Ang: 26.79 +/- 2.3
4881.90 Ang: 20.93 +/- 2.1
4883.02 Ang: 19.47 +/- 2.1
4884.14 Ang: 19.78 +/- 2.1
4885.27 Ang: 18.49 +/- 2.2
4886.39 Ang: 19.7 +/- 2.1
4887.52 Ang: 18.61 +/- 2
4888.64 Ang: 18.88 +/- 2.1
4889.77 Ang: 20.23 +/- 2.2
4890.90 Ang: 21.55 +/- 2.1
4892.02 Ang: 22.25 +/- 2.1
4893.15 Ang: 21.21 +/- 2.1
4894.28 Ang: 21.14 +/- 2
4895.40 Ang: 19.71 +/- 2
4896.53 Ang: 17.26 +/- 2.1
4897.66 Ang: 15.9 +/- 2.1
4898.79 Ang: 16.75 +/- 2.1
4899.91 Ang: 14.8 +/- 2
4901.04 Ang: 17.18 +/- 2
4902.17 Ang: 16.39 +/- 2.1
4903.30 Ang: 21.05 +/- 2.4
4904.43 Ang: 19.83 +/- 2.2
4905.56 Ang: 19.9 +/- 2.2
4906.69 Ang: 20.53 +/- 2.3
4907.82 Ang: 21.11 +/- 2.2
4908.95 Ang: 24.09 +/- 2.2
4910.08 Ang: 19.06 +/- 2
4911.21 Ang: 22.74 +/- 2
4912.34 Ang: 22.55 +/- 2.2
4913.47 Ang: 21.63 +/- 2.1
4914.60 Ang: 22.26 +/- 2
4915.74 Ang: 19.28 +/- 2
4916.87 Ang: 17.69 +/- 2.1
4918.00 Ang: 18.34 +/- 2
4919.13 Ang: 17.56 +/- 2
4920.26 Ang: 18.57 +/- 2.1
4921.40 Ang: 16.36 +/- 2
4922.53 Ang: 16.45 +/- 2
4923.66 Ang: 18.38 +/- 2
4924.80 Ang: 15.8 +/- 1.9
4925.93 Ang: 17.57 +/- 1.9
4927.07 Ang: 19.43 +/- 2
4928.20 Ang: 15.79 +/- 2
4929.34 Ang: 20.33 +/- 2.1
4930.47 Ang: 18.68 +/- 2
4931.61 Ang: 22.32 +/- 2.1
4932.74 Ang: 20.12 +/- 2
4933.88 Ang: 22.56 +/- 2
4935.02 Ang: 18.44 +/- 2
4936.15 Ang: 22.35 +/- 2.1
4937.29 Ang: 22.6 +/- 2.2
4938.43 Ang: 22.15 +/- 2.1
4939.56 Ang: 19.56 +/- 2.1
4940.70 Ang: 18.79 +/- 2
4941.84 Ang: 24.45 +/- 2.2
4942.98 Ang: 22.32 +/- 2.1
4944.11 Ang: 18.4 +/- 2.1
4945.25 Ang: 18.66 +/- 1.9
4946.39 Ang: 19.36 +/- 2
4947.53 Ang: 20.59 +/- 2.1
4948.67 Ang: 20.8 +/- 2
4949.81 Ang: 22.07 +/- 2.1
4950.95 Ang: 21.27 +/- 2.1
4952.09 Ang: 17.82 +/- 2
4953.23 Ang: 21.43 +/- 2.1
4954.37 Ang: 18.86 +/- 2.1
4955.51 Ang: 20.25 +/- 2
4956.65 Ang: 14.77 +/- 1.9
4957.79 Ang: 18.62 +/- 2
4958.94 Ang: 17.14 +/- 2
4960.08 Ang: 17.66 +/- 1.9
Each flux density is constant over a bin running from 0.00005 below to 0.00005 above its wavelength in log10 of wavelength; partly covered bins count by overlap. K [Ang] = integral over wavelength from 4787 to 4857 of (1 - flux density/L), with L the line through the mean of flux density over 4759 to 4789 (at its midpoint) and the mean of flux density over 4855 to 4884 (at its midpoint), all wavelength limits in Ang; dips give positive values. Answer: 4.1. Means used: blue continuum 17.6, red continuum 20.8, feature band 18.1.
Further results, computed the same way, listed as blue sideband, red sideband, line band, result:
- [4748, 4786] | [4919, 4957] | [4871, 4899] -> -2.48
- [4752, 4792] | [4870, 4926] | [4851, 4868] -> -1.38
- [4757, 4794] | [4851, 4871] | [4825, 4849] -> 1.87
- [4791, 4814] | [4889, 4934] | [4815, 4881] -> -2.72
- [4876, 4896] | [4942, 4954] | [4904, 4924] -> 0.86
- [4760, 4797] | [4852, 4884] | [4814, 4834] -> 2.97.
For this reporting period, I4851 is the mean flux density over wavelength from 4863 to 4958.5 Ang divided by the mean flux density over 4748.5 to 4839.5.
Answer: 1.15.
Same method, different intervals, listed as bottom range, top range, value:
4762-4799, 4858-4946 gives 1.15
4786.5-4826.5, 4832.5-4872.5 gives 1.16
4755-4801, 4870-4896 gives 1.21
